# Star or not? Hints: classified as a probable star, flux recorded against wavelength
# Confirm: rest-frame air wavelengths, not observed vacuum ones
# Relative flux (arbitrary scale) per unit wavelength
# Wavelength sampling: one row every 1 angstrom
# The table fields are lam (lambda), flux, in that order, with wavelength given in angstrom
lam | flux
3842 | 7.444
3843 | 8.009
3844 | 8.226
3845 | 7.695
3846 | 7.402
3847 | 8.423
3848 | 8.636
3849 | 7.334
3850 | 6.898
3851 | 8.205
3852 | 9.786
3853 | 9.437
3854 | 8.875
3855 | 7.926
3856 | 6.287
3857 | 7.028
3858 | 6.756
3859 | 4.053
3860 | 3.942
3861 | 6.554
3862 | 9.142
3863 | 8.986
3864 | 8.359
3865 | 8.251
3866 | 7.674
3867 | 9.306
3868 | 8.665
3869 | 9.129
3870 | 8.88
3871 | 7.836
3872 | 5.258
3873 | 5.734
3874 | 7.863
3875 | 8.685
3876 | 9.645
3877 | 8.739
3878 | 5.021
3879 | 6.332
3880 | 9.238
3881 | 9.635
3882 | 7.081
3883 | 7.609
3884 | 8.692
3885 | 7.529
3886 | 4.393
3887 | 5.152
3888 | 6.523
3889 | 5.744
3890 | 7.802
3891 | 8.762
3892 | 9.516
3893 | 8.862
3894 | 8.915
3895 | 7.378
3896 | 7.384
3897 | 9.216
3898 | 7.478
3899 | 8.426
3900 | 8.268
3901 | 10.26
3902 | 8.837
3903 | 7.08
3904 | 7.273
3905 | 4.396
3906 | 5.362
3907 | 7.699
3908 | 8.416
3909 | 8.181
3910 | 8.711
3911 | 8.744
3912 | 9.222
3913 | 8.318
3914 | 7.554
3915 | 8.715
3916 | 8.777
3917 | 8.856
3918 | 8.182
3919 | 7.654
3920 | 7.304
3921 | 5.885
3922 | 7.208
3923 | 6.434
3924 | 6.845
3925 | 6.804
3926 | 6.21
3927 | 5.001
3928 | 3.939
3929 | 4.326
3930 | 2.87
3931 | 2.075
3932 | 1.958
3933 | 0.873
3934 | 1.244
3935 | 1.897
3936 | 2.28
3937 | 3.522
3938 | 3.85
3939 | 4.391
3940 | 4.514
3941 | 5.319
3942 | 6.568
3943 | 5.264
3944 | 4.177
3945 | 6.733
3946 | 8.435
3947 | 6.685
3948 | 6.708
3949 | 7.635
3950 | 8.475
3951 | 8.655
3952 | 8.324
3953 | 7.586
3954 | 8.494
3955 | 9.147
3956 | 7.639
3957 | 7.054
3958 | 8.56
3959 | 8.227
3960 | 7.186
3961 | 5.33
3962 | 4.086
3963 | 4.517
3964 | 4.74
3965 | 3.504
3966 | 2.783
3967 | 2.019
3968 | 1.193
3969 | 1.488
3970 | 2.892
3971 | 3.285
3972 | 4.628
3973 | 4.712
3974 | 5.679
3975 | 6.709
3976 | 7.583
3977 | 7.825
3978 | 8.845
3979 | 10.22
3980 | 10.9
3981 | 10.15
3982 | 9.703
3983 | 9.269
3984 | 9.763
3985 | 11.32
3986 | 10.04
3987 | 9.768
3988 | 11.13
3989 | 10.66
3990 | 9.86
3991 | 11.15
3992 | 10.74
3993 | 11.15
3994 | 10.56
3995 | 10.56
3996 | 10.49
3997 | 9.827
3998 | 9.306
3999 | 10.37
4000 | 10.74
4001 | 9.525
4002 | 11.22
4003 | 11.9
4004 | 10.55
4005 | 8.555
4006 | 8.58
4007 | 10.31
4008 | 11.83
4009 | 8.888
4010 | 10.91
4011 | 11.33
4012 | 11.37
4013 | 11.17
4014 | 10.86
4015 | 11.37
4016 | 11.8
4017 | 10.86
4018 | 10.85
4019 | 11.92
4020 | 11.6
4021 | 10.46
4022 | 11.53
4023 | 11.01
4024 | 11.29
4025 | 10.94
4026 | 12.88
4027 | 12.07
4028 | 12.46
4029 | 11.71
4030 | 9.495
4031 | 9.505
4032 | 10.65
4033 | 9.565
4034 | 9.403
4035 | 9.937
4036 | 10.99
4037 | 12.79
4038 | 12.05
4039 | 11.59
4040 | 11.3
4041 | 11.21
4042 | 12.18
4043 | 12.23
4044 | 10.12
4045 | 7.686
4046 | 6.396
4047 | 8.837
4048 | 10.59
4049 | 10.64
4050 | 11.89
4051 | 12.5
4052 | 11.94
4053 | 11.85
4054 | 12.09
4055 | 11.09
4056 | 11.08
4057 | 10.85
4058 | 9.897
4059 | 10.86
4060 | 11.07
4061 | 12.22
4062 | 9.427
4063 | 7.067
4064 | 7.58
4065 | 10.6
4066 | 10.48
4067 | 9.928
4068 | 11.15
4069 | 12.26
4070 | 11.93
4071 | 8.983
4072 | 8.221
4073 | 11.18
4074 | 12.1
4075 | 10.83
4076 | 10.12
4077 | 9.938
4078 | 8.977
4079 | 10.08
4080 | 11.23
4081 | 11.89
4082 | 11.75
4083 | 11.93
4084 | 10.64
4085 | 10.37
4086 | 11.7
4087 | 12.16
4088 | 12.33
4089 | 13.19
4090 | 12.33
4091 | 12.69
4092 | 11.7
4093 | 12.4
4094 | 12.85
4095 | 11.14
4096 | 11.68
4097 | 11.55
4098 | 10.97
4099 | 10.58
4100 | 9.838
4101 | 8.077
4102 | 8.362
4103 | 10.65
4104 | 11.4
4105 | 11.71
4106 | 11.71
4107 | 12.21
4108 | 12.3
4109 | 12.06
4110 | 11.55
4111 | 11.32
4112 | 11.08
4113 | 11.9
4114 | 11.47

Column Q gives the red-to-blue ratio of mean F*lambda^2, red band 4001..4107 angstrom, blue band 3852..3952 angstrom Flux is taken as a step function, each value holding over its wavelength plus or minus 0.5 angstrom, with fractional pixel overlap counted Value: 1.70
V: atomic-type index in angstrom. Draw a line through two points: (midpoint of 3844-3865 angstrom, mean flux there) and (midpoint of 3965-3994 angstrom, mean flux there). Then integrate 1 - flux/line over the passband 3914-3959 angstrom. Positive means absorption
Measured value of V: 9.60 angstrom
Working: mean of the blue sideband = 7.62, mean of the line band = 6.02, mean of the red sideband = 7.67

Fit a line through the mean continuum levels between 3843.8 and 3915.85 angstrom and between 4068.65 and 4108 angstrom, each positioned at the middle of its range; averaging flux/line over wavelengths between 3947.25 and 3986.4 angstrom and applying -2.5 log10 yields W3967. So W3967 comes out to 0.32 mag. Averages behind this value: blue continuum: 7.77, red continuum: 11.1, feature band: 6.83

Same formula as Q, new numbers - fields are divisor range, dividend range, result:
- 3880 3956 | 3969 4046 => 1.56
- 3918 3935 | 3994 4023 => 2.32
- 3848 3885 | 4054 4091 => 1.55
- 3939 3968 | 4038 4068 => 1.78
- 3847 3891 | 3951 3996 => 1.06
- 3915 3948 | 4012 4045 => 2.22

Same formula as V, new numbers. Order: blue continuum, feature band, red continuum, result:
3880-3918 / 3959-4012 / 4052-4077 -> 5.9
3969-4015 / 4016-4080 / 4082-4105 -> -1.7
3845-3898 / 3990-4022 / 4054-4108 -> -3.0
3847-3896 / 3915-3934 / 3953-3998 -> 5.1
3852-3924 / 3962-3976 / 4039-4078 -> 8.0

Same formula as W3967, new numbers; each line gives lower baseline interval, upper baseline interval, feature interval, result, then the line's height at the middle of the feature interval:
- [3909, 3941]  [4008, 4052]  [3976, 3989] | -0.15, 8.54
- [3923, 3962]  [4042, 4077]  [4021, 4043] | -0.20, 9.34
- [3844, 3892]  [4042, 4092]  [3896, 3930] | 0.13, 8.33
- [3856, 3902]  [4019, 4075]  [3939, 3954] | 0.30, 8.92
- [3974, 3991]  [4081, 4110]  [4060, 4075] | 0.07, 11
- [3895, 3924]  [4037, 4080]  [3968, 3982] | 0.37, 9.04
